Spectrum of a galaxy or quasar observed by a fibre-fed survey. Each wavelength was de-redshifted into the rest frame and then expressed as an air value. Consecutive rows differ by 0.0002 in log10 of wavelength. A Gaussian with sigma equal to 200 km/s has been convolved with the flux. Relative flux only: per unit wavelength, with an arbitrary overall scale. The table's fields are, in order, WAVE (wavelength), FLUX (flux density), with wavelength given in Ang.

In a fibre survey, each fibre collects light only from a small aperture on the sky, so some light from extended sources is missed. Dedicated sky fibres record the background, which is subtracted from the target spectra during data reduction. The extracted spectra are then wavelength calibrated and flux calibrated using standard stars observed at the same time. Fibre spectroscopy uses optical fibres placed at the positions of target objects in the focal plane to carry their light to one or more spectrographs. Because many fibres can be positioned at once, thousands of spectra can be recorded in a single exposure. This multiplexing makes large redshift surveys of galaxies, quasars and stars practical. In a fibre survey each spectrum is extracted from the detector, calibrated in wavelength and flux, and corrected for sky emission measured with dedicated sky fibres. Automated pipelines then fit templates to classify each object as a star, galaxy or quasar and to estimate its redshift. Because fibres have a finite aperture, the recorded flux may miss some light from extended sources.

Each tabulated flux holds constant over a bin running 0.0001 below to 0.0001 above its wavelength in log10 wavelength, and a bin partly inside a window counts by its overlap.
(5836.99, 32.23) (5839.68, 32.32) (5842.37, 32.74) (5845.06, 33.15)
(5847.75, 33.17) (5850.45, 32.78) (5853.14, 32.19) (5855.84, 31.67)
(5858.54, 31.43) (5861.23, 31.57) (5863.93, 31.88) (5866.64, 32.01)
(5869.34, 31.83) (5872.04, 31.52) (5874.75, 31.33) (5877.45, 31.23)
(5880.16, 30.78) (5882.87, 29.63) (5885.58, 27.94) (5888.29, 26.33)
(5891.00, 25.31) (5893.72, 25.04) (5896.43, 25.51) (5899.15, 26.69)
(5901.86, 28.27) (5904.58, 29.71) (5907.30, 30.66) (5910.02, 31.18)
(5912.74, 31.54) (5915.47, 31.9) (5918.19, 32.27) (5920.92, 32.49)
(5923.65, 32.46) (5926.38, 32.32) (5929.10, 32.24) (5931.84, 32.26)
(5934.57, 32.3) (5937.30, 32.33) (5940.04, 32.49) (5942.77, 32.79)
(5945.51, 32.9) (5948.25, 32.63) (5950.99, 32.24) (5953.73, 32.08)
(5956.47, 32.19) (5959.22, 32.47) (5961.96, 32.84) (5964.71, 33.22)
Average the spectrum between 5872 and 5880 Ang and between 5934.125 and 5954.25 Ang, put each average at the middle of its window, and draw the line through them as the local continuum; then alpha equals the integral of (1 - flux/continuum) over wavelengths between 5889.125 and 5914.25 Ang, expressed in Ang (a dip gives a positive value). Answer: 2.8 Ang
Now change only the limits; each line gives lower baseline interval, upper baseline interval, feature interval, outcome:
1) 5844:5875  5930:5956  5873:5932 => 4.42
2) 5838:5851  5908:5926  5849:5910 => 4.86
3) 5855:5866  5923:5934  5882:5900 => 3.04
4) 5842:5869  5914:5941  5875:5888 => 1.02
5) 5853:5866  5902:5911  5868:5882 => -0.03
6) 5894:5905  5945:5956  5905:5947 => -3.16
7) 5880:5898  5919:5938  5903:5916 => -0.49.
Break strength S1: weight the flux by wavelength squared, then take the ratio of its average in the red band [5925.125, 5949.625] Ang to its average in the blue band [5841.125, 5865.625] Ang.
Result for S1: 1.0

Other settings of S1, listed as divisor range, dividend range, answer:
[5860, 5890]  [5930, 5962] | 1.09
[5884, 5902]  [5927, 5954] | 1.25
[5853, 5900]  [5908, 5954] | 1.11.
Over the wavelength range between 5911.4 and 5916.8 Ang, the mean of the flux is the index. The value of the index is 31.7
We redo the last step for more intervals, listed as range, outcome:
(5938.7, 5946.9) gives 32.7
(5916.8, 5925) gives 32.4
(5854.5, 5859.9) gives 31.6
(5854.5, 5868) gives 31.7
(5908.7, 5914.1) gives 31.4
